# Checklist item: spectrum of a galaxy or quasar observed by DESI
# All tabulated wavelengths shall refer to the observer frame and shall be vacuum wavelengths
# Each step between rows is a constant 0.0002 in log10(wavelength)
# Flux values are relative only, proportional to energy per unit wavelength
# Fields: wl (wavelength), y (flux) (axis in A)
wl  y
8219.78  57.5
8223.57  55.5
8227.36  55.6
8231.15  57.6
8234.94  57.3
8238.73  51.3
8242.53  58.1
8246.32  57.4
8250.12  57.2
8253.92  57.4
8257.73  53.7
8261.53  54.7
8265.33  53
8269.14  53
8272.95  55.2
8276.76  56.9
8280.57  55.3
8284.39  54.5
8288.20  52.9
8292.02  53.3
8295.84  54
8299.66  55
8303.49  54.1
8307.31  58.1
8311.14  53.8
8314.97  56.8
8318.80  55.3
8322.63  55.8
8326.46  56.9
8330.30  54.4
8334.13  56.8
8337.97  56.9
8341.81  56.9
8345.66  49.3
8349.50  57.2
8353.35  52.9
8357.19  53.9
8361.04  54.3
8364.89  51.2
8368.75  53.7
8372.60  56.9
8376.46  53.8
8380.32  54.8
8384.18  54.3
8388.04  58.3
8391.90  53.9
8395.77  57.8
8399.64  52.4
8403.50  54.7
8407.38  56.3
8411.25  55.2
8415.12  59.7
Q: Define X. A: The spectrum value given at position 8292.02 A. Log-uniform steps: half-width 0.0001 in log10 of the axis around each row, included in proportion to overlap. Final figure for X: 53.3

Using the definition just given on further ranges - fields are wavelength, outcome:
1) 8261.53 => 54.7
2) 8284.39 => 54.5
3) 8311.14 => 53.8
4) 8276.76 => 56.9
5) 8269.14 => 53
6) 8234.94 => 57.3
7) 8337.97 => 56.9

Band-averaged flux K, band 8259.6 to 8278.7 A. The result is 54.6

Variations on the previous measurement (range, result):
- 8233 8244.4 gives 55.6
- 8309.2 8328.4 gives 55.7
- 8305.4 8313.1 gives 55.9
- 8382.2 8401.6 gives 55.4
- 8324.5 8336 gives 56.1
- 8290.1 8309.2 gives 54.9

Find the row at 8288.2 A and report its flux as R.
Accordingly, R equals 52.9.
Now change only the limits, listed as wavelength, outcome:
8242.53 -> 58.1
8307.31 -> 58.1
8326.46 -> 56.9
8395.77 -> 57.8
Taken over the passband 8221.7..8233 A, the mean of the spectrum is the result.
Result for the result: 56.2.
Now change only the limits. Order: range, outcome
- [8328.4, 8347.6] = 54.9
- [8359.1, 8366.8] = 52.8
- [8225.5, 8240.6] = 55.5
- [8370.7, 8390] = 55.6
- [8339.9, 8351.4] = 54.4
